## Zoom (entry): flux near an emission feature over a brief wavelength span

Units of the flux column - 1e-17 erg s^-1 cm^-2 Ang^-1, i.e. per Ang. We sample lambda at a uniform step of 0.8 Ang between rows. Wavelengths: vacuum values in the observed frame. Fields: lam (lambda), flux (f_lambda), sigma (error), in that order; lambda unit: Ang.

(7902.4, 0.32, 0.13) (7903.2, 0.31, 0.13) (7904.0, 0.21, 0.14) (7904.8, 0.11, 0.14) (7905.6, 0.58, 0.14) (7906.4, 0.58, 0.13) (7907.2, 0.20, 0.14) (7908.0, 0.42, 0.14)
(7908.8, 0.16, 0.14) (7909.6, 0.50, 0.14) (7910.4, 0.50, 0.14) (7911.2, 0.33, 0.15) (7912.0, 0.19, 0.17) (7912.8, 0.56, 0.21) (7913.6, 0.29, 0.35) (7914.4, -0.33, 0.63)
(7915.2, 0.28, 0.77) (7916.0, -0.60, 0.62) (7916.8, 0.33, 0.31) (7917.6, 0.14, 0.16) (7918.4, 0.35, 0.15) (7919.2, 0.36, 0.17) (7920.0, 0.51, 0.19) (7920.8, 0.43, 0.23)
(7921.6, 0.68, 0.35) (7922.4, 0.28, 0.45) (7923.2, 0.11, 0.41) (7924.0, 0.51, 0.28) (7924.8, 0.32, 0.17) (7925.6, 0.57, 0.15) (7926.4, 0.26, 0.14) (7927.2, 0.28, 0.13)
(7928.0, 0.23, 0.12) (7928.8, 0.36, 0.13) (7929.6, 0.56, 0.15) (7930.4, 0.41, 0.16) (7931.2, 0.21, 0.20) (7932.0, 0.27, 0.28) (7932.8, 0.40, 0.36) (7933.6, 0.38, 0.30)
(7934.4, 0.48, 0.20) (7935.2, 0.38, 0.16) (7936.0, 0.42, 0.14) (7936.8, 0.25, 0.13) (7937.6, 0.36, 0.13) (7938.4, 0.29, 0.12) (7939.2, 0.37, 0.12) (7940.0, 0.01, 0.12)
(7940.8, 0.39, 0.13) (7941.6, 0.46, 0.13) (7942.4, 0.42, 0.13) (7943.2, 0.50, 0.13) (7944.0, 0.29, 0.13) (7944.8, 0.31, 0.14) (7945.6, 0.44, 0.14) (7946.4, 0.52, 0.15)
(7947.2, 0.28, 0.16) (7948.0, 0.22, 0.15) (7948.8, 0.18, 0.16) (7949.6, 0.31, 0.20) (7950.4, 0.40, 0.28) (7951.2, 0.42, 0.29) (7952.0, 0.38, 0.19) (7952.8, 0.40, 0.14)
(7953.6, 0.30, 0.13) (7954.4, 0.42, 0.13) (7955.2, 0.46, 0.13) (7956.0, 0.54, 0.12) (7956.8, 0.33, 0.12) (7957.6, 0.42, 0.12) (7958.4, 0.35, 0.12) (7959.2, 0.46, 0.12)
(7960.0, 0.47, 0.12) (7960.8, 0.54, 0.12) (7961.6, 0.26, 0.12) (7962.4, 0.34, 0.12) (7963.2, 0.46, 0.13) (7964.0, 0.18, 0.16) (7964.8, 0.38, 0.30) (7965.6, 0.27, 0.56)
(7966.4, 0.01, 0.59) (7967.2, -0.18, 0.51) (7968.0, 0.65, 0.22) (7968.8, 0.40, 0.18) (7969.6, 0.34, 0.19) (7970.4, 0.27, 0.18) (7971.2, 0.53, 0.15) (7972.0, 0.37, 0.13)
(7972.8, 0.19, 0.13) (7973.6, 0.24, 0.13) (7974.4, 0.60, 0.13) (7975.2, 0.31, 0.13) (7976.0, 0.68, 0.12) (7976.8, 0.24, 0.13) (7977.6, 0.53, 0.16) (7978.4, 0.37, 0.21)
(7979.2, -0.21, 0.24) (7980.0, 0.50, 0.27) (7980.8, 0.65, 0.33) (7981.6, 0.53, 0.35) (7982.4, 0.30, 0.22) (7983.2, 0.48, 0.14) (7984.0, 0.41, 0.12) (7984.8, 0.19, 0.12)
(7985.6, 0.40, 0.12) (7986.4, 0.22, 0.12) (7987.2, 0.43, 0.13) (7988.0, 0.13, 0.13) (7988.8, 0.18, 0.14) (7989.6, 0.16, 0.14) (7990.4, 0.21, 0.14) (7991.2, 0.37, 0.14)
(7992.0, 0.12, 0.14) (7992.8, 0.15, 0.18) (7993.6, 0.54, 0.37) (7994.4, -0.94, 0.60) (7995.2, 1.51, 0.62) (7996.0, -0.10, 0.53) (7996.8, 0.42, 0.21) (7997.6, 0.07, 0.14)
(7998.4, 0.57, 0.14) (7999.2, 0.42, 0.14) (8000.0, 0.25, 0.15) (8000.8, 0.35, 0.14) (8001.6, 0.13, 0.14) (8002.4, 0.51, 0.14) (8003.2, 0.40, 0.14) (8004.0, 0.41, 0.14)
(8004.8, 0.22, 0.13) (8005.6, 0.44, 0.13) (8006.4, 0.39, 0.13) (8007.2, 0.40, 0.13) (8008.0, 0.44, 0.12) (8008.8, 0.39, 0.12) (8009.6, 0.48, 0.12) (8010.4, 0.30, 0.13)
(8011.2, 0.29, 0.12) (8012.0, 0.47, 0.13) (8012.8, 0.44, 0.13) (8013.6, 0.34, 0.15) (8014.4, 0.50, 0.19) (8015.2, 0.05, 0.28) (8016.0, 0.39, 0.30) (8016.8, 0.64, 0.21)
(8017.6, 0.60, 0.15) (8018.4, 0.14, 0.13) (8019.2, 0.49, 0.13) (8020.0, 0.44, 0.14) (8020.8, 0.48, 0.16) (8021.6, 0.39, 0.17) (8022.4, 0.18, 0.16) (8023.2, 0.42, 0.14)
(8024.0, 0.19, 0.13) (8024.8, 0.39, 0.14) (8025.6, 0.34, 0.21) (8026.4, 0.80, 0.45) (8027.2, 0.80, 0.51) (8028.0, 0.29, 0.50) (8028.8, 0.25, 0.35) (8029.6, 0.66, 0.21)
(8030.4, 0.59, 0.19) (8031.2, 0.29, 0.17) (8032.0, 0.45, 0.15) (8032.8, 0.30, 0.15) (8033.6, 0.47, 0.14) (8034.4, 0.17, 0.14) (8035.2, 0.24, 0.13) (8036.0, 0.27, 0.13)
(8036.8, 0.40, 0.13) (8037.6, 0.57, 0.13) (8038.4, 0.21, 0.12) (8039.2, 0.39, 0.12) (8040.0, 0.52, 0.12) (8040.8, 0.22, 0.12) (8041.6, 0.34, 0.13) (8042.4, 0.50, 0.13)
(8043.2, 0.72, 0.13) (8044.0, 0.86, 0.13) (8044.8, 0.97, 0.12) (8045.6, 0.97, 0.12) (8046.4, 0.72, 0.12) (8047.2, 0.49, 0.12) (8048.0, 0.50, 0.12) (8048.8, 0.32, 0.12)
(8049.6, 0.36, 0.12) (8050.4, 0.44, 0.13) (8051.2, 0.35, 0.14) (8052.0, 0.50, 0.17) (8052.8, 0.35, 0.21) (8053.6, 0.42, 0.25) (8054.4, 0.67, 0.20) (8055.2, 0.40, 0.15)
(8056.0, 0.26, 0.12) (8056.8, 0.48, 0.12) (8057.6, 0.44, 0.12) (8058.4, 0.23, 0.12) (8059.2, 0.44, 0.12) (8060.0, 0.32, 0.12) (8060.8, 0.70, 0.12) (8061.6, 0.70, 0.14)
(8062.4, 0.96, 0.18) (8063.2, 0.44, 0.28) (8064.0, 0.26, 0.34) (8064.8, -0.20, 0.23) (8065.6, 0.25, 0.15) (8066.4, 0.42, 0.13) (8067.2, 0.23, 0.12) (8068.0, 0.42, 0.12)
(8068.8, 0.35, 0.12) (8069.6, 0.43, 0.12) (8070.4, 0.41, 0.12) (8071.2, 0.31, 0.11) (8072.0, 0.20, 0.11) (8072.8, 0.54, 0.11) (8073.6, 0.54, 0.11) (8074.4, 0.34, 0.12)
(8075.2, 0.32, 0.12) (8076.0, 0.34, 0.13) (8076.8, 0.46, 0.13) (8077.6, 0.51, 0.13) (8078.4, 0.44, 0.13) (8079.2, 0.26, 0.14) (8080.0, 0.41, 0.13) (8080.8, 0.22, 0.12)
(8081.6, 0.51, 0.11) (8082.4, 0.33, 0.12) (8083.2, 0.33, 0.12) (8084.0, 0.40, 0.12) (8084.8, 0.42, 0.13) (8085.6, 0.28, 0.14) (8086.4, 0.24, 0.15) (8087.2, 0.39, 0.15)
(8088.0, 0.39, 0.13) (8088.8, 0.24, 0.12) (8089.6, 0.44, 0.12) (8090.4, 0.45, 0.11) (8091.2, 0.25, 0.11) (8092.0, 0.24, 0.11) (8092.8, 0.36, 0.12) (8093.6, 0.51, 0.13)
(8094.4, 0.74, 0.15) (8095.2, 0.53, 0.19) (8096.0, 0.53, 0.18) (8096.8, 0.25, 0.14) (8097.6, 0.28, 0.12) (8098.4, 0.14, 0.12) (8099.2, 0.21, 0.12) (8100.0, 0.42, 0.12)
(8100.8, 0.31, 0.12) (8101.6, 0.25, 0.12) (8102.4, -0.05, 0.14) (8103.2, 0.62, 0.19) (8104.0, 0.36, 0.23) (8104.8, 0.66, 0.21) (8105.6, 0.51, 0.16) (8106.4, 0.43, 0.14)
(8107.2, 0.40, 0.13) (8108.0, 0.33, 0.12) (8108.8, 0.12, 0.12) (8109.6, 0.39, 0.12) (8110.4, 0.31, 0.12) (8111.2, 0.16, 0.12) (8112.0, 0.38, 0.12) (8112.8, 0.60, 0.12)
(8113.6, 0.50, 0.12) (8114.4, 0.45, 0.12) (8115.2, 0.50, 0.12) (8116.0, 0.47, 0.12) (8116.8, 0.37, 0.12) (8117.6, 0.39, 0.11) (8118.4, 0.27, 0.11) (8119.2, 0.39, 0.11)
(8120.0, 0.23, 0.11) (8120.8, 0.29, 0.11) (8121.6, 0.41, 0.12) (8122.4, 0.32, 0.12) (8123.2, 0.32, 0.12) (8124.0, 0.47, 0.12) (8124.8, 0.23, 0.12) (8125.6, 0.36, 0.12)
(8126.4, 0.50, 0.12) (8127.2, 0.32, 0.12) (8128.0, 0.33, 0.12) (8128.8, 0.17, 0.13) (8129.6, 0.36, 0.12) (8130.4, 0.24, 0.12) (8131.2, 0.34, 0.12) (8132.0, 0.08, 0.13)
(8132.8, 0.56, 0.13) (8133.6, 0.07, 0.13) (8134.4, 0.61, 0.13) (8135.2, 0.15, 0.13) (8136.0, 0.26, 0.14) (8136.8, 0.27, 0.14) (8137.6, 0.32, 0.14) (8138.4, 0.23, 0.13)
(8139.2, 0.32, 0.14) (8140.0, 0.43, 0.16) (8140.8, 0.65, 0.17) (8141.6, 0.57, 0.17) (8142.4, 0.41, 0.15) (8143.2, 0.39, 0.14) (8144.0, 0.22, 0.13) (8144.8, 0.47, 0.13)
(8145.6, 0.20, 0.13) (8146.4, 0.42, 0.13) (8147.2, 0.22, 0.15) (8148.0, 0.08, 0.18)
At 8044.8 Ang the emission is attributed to [S II]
